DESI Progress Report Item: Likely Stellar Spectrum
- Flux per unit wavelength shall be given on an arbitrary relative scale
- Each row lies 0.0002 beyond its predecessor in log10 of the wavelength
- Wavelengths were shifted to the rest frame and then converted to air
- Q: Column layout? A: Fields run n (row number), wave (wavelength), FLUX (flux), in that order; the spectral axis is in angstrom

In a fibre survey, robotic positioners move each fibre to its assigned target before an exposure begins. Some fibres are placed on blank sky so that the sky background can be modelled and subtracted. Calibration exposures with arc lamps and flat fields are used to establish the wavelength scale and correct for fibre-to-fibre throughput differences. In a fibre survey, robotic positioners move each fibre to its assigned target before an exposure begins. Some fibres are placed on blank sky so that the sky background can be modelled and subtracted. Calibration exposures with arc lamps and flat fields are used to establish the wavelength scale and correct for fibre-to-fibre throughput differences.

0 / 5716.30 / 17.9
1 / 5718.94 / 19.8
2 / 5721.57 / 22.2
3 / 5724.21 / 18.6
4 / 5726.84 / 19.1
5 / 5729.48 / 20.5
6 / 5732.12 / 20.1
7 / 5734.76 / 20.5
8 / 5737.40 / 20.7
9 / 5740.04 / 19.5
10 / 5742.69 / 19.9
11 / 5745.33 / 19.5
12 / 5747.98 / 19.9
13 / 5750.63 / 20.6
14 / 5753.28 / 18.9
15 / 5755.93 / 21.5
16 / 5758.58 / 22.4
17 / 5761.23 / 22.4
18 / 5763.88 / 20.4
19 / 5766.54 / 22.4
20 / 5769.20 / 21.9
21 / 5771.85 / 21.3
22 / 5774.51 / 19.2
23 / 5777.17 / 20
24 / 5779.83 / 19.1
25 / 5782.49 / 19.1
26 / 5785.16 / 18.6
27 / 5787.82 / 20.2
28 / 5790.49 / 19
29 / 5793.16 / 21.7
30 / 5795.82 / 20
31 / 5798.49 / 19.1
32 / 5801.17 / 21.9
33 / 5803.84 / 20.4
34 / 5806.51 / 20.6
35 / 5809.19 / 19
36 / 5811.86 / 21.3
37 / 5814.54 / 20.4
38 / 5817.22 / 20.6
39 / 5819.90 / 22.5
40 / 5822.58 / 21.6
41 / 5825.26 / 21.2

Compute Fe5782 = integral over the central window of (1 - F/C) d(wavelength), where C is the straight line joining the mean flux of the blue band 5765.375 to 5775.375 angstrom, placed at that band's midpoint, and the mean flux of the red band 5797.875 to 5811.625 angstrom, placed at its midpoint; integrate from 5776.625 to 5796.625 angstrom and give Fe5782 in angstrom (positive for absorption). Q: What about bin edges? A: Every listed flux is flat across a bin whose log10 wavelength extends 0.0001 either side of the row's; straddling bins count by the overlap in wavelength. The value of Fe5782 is 1.09 angstrom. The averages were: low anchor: 21.3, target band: 19.7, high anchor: 20.3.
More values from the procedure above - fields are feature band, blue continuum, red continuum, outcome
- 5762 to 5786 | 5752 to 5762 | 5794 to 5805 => 0.7 angstrom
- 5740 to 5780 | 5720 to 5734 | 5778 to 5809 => -1.2 angstrom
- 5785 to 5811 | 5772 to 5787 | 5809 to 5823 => 0.1 angstrom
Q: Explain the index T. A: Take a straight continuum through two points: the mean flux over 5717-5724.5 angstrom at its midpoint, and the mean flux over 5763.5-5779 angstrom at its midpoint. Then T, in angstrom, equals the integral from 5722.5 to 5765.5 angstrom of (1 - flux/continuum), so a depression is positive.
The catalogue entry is 0.4 angstrom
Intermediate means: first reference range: 20.2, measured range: 20.3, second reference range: 20.8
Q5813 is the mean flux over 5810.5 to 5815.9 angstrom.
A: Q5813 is 20.8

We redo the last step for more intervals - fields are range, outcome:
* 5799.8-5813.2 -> 20.6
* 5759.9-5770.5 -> 21.8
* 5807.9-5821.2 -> 20.8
